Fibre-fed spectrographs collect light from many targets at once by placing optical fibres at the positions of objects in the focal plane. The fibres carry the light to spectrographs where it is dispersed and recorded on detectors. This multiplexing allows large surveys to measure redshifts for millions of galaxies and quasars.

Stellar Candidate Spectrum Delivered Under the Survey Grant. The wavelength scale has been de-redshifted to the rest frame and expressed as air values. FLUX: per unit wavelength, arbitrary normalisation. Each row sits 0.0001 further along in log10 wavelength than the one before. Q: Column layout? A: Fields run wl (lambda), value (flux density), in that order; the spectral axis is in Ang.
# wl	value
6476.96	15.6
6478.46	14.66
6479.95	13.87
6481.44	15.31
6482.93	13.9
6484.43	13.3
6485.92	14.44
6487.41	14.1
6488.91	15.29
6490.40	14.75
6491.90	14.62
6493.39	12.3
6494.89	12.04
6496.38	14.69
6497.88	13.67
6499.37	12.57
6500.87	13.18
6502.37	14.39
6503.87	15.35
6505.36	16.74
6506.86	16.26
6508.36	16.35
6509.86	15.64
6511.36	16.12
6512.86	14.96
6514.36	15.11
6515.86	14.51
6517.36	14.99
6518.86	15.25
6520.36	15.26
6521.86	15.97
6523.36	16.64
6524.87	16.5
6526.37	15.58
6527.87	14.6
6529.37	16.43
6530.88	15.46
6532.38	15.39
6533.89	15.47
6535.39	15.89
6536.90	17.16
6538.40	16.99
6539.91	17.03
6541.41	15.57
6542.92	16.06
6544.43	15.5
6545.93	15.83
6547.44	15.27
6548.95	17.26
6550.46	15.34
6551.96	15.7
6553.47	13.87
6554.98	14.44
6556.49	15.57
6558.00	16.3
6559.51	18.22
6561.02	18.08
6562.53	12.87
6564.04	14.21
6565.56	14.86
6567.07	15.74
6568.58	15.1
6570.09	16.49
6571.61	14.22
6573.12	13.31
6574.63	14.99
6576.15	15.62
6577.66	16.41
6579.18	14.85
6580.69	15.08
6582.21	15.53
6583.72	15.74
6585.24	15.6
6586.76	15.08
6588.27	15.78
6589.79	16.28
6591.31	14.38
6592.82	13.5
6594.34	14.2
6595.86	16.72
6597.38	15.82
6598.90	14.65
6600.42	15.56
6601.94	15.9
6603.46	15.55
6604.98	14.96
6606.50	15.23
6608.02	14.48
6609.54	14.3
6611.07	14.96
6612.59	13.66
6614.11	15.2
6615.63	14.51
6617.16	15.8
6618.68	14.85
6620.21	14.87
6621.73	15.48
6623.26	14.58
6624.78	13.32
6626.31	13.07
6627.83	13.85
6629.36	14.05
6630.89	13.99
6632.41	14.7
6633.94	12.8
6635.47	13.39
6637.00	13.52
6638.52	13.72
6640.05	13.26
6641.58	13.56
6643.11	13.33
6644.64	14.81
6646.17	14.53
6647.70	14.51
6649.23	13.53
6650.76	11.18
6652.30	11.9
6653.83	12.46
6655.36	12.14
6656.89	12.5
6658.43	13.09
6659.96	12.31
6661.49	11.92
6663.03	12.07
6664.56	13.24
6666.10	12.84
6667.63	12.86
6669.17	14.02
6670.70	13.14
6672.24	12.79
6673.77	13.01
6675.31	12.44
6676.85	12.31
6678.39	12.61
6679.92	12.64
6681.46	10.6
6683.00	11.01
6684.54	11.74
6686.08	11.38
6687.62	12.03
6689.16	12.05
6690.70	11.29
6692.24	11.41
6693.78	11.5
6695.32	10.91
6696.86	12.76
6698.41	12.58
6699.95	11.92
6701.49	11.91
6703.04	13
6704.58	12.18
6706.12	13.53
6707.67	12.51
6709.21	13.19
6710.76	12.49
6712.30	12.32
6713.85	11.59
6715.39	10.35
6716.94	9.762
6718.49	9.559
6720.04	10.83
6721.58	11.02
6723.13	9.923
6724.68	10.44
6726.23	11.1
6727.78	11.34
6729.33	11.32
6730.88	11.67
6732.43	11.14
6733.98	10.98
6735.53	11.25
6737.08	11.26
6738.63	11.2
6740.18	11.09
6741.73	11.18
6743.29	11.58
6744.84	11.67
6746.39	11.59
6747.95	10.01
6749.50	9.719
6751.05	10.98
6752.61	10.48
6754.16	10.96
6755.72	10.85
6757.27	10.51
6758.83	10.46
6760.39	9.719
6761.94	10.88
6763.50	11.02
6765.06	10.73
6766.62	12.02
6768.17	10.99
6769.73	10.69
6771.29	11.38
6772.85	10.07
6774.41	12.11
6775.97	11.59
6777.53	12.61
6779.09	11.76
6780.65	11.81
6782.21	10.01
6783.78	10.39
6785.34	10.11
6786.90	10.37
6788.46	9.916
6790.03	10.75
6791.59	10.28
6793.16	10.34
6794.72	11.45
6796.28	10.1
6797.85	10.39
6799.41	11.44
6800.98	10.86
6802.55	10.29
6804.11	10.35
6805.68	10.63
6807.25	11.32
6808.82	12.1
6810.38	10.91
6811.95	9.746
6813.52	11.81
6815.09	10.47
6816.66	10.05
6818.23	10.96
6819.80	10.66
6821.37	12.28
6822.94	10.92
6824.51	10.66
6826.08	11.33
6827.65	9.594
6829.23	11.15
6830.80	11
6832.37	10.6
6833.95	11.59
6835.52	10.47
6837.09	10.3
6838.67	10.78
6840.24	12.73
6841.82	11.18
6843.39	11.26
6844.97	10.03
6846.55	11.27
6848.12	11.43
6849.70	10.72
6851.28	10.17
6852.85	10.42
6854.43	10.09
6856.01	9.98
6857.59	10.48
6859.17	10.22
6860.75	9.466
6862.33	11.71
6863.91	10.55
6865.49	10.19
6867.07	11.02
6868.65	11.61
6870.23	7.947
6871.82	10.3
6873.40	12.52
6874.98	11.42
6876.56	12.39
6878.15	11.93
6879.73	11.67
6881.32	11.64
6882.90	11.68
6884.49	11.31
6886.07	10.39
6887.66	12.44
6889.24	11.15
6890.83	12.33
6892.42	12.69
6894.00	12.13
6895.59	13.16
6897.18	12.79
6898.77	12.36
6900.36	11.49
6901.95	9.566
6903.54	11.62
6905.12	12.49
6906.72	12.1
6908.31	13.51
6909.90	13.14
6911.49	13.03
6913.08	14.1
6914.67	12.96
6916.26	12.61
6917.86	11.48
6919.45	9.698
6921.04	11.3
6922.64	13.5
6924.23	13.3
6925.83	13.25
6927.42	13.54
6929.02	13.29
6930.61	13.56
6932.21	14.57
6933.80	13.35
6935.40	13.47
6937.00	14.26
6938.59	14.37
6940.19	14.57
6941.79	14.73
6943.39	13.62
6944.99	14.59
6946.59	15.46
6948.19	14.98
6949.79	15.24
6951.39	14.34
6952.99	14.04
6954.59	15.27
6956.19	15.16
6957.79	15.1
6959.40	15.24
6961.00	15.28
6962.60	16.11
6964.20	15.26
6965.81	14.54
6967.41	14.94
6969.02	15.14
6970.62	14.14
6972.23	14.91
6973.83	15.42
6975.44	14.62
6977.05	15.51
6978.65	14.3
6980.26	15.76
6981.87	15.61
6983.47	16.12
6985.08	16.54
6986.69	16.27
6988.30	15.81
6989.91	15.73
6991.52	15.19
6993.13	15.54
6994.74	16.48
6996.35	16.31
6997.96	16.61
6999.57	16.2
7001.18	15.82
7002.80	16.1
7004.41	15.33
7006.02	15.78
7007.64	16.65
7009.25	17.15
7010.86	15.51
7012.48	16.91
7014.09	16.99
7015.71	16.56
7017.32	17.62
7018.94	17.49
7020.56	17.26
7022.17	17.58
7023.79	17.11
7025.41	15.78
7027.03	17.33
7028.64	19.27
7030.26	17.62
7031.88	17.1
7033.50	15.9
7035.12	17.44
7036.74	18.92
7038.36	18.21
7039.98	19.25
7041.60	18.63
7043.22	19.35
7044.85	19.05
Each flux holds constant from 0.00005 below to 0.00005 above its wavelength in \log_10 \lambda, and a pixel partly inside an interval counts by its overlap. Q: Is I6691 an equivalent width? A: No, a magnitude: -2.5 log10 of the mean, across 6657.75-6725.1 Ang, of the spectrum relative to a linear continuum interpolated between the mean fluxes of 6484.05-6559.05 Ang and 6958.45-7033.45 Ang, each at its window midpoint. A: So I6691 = 0.28 mag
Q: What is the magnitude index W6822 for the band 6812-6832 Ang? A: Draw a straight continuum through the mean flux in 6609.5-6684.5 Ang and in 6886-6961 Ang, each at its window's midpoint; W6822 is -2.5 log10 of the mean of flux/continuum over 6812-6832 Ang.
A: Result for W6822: 0.22 mag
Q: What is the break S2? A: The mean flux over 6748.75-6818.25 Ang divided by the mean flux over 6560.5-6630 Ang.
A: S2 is 0.72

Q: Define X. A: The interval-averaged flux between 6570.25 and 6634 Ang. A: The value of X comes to 14.9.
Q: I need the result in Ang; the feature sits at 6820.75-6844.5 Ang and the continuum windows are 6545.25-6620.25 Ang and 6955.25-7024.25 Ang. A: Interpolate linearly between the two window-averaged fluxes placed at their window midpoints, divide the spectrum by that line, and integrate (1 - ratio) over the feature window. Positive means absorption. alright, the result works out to 7.0 Ang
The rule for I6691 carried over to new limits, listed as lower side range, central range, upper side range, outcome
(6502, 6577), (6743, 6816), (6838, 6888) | 0.12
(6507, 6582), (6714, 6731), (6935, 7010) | 0.41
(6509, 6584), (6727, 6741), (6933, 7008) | 0.34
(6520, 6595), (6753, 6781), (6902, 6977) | 0.30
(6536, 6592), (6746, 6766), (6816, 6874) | 0.16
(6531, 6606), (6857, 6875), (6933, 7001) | 0.40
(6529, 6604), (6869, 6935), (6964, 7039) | 0.30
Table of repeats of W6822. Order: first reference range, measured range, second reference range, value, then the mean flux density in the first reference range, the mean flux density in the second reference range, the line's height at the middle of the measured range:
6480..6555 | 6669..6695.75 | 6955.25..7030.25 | 0.27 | 15.2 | 16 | 15.5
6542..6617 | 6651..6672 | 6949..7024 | 0.22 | 15.3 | 15.8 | 15.4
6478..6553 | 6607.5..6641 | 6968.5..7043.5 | 0.09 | 15.2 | 16.5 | 15.5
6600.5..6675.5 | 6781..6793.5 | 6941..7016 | 0.37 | 13.7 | 15.5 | 14.5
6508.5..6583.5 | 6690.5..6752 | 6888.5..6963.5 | 0.27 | 15.6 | 13.4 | 14.6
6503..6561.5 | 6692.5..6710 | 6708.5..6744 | -0.05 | 15.9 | 11.1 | 11.8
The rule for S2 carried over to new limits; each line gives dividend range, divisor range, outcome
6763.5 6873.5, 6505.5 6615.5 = 0.70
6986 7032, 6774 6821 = 1.53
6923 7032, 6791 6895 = 1.41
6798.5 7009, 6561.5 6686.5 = 0.92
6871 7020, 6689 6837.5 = 1.27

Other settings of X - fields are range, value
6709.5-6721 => 11.1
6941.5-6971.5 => 14.9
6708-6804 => 11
